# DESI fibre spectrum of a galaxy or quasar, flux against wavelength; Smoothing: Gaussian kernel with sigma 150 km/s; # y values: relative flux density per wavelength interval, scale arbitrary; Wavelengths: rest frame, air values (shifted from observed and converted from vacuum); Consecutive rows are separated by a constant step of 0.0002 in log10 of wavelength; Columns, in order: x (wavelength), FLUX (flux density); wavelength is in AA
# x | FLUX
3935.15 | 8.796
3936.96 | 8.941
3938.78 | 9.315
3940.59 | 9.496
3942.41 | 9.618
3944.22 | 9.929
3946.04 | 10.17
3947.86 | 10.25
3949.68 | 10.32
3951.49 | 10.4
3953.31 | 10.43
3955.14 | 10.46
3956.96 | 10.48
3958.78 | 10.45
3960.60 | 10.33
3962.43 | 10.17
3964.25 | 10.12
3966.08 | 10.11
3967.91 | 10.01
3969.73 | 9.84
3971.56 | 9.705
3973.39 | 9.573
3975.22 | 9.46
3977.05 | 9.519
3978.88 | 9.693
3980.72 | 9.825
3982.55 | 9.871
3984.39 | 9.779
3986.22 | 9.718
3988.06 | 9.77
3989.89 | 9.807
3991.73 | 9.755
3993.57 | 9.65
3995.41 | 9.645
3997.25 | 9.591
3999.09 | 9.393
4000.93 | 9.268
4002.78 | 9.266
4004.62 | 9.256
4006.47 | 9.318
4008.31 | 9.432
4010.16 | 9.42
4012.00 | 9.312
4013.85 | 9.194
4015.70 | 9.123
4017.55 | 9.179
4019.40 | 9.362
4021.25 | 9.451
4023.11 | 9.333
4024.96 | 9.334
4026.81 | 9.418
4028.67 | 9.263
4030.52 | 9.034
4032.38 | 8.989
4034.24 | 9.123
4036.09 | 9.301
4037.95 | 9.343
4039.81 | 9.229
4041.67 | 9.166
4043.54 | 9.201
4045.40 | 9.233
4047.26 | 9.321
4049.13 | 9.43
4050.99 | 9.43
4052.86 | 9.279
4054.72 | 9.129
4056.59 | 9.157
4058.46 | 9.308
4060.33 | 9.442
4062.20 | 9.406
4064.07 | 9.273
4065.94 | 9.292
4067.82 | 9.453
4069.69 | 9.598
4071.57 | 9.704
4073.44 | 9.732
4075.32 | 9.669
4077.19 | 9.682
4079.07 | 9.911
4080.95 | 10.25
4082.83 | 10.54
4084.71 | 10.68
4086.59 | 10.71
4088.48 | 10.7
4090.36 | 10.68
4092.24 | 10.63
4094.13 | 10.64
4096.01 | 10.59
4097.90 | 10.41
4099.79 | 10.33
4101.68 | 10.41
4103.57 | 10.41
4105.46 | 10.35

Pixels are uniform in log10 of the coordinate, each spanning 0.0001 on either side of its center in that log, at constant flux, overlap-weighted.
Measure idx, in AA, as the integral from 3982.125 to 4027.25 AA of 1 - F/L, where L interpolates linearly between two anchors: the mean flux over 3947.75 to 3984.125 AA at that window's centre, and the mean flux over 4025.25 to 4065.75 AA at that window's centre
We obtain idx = 0.9 AA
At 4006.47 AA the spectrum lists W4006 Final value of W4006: 9.318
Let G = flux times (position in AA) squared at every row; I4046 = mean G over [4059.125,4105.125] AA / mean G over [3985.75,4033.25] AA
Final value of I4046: 1.1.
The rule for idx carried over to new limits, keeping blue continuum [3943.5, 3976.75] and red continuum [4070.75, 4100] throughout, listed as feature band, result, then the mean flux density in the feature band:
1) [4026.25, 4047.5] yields 2.12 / 9.21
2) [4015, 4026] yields 0.97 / 9.3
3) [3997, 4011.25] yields 1.15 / 9.36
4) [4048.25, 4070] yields 1.96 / 9.34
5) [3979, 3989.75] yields 0.39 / 9.79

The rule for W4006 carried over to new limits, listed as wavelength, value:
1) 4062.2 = 9.406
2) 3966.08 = 10.11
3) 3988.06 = 9.77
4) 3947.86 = 10.25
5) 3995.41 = 9.645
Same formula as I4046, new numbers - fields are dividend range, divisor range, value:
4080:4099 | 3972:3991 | 1.15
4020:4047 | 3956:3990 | 0.96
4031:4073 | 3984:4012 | 1.00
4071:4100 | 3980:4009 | 1.13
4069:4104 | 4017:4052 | 1.14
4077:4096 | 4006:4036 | 1.17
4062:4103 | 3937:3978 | 1.08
